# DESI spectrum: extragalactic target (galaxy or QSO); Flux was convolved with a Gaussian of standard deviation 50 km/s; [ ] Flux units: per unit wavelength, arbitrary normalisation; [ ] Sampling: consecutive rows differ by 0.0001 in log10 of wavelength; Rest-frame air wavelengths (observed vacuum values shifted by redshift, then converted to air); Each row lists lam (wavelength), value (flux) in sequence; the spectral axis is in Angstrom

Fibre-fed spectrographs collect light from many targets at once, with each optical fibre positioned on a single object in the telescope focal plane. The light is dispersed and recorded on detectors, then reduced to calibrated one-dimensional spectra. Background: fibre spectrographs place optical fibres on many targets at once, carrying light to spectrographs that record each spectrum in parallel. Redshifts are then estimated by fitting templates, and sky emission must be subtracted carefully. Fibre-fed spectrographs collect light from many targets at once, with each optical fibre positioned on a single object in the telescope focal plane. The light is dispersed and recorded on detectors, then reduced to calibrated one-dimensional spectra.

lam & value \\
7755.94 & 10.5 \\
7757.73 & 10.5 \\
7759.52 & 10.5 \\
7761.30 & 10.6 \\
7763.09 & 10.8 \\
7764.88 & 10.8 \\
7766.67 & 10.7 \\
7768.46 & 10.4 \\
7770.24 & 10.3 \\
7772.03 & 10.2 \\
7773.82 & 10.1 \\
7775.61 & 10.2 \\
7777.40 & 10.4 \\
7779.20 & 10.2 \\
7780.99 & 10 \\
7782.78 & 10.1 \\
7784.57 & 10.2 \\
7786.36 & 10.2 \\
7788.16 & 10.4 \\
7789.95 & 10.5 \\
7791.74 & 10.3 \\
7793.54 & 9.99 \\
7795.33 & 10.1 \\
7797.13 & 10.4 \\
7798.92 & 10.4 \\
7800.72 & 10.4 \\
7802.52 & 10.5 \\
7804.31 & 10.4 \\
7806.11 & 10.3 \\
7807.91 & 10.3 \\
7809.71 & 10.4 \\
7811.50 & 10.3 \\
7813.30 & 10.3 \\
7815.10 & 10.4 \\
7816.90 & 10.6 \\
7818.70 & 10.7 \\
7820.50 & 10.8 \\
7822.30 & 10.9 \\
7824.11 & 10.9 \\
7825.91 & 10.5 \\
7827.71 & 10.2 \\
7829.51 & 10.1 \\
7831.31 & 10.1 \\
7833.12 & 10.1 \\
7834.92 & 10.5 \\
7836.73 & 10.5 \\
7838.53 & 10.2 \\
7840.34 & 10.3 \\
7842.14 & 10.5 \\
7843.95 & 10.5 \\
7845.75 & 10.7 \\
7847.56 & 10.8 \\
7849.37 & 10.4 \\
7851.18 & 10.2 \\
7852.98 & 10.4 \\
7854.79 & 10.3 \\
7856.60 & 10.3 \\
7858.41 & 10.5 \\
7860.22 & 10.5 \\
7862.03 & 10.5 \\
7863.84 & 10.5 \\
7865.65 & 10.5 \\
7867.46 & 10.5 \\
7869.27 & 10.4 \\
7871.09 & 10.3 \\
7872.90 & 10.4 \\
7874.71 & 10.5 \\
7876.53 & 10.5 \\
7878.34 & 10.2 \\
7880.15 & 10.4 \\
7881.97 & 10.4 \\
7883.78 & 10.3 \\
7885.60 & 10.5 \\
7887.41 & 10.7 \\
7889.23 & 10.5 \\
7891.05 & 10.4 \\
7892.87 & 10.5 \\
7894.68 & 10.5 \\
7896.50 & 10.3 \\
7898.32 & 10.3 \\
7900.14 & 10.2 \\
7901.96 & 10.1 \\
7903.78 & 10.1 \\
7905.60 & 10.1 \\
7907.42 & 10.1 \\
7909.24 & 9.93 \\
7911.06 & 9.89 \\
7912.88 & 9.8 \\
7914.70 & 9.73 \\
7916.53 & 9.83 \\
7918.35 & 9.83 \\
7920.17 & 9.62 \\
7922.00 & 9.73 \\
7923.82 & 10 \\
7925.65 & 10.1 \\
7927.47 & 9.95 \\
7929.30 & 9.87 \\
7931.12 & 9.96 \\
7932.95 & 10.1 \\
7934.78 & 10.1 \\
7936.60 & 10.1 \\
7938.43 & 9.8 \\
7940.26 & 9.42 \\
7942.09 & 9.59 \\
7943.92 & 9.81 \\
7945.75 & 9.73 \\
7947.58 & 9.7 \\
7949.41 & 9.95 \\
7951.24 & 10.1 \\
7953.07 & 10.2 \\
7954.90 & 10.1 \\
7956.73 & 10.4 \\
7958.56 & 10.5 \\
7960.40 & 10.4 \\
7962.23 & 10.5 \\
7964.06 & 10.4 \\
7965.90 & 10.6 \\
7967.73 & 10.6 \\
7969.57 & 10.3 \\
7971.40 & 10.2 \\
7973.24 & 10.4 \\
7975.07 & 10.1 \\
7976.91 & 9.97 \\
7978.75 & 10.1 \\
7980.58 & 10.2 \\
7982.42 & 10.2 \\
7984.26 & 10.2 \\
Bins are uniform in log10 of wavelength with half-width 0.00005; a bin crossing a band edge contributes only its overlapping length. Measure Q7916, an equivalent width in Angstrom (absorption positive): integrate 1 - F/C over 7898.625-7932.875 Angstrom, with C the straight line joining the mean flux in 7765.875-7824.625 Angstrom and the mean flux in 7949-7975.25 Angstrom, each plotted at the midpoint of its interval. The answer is 1.3 Angstrom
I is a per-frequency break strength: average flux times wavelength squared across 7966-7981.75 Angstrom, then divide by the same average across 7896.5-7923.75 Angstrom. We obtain 1.05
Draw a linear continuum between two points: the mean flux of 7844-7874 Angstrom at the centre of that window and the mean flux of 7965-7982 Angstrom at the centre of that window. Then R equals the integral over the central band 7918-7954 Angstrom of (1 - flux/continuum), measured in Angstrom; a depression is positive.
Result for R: 1.57 Angstrom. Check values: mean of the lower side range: 10.5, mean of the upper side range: 10.3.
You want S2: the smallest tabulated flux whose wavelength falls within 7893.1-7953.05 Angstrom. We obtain 9.42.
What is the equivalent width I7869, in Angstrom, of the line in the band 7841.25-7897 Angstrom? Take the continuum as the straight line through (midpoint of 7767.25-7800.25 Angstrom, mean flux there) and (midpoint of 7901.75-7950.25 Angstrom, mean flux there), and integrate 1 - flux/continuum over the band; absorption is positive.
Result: -2.3 Angstrom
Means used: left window 10.3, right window 9.88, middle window 10.4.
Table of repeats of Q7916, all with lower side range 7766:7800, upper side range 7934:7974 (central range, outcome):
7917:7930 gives 0.4 Angstrom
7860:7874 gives -0.3 Angstrom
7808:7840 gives -0.6 Angstrom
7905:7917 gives 0.3 Angstrom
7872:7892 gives -0.5 Angstrom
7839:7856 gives -0.4 Angstrom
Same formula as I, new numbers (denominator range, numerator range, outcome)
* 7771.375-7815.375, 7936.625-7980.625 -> 1.03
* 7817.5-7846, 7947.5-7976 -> 1.02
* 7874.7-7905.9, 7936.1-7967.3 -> 0.99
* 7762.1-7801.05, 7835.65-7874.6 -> 1.03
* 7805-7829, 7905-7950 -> 0.97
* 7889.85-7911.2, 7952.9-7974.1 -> 1.03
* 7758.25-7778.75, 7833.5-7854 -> 1.02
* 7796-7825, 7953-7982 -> 1.02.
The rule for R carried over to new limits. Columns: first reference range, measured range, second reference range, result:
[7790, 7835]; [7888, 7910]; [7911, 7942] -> -0.6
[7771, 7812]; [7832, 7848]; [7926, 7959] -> -0.4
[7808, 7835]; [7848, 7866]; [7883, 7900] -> 0.0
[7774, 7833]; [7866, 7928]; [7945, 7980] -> 0.5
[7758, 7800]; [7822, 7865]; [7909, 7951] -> -1.3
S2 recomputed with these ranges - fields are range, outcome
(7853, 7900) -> 10.2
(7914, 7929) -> 9.62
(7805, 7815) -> 10.3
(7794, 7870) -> 10.1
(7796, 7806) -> 10.4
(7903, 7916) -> 9.73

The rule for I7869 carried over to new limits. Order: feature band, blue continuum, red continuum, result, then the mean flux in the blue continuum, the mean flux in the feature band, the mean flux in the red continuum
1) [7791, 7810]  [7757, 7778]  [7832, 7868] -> 0.2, 10.5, 10.3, 10.4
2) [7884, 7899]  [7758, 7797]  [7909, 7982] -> -0.5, 10.3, 10.5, 10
